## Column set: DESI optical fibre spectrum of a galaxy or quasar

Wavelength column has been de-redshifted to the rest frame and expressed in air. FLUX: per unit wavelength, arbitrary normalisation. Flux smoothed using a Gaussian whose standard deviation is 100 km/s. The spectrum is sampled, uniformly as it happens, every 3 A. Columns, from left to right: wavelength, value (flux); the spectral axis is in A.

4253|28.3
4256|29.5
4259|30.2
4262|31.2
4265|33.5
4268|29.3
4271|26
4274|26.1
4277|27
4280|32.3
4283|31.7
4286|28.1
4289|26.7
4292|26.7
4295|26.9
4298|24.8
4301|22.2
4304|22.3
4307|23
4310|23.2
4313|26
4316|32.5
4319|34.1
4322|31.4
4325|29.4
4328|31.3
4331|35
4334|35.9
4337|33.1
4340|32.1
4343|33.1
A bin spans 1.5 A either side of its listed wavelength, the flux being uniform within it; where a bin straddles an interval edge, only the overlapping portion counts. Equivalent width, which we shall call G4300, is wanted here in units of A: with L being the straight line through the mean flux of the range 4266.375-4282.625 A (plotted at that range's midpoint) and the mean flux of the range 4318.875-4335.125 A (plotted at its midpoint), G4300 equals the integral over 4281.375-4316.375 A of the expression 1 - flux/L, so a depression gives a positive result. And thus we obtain 5.0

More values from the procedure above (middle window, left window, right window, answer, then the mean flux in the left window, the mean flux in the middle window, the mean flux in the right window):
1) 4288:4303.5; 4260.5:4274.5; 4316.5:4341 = 2.9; 29.4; 25.2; 32.8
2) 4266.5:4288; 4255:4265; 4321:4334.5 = 1.8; 30.8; 28.6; 32.4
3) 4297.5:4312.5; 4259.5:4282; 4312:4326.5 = 3.6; 29.4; 23.2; 30.8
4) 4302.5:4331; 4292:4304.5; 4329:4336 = 1.7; 24.5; 28.5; 35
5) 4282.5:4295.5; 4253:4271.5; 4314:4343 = 1.4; 30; 27.8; 32.7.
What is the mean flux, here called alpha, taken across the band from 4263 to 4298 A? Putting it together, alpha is 28.4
